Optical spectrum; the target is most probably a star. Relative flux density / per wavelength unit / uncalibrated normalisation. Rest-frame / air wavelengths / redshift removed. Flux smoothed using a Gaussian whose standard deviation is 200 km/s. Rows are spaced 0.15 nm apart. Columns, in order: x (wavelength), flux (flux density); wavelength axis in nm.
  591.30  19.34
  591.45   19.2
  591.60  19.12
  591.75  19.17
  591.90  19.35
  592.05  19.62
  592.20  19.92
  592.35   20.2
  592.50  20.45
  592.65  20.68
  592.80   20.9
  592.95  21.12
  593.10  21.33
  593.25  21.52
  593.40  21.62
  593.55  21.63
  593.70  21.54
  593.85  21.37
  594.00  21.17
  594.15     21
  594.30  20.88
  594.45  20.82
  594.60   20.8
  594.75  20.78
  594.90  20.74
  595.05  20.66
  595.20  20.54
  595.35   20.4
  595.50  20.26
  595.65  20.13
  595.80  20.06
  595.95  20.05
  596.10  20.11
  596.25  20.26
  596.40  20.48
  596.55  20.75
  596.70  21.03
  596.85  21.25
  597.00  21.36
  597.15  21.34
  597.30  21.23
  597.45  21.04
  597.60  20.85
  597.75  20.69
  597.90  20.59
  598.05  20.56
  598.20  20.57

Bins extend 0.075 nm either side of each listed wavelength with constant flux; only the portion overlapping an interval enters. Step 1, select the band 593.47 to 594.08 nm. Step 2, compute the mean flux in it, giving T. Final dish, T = 21.4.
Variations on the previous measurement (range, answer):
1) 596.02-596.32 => 20.2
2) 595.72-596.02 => 20.1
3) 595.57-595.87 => 20.1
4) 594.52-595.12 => 20.7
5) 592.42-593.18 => 20.9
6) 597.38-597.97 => 20.8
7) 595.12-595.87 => 20.3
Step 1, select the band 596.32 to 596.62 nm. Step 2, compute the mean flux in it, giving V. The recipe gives 20.6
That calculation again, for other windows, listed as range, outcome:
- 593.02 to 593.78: 21.5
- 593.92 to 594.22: 21.1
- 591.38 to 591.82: 19.2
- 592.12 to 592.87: 20.4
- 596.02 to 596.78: 20.5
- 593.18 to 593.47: 21.6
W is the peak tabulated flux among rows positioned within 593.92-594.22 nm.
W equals 21.17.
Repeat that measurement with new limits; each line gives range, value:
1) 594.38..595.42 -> 20.82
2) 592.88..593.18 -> 21.33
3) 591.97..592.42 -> 20.2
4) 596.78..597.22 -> 21.36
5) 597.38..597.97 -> 21.04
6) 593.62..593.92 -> 21.54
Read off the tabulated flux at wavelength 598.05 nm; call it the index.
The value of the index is 20.56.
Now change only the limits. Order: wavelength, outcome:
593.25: 21.52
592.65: 20.68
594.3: 20.88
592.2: 19.92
